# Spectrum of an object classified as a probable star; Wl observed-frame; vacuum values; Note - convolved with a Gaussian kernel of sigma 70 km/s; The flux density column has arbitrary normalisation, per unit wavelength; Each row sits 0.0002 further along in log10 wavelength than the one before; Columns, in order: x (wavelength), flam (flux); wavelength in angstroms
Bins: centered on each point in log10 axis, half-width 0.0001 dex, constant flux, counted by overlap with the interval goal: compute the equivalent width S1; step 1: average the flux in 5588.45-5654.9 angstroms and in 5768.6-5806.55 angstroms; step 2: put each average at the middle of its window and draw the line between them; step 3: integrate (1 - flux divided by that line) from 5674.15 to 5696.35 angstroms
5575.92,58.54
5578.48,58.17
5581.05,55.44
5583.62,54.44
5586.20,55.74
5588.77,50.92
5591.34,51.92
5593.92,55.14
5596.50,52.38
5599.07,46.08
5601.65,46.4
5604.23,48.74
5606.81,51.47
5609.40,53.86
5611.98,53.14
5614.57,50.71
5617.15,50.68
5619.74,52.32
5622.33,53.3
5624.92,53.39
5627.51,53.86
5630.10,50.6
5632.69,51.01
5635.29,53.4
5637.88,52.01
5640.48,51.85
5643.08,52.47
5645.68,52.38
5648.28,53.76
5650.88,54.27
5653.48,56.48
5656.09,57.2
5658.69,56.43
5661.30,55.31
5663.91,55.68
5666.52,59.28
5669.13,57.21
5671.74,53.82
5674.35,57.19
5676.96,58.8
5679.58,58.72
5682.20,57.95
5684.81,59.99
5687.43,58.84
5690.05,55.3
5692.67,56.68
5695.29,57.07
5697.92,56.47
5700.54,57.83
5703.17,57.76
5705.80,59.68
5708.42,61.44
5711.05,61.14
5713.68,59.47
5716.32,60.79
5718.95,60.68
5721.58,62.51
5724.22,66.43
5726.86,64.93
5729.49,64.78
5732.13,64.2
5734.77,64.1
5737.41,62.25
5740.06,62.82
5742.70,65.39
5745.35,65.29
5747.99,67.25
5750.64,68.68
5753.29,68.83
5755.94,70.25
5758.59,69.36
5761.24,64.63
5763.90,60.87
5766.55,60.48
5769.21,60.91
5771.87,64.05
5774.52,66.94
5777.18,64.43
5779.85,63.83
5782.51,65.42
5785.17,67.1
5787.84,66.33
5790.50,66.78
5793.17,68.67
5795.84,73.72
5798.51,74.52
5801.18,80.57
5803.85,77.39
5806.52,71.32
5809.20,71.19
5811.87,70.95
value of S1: 0.2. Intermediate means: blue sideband 52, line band 57.9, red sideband 68.9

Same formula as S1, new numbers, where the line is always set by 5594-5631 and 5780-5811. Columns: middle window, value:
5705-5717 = 0.3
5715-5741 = 0.1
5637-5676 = 0.7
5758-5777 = 1.2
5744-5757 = -0.4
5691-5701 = 0.6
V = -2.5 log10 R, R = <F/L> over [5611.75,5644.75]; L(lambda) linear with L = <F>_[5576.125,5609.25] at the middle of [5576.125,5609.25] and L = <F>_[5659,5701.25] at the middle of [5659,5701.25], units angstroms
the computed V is 0.05 mag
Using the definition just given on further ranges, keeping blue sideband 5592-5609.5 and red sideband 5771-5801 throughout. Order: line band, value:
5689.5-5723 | 0.02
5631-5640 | 0.03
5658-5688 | 0.00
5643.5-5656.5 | 0.01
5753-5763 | -0.04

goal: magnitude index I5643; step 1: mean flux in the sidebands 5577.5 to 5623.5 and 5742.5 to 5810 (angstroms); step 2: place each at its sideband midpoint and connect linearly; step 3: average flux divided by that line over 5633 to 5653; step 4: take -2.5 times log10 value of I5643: 0.06 mag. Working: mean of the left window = 52.2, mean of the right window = 67.9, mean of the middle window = 52.9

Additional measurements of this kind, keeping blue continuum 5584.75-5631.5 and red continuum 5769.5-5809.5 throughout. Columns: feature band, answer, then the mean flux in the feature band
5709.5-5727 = 0.005 mag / 62.1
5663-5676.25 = 0.016 mag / 56.8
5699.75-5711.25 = 0.029 mag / 59.5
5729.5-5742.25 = 0.007 mag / 63.6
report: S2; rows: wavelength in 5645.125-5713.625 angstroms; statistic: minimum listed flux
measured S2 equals 52.38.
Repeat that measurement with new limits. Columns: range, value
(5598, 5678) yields 46.08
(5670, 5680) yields 53.82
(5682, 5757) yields 55.3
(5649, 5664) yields 54.27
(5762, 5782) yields 60.48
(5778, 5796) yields 63.83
